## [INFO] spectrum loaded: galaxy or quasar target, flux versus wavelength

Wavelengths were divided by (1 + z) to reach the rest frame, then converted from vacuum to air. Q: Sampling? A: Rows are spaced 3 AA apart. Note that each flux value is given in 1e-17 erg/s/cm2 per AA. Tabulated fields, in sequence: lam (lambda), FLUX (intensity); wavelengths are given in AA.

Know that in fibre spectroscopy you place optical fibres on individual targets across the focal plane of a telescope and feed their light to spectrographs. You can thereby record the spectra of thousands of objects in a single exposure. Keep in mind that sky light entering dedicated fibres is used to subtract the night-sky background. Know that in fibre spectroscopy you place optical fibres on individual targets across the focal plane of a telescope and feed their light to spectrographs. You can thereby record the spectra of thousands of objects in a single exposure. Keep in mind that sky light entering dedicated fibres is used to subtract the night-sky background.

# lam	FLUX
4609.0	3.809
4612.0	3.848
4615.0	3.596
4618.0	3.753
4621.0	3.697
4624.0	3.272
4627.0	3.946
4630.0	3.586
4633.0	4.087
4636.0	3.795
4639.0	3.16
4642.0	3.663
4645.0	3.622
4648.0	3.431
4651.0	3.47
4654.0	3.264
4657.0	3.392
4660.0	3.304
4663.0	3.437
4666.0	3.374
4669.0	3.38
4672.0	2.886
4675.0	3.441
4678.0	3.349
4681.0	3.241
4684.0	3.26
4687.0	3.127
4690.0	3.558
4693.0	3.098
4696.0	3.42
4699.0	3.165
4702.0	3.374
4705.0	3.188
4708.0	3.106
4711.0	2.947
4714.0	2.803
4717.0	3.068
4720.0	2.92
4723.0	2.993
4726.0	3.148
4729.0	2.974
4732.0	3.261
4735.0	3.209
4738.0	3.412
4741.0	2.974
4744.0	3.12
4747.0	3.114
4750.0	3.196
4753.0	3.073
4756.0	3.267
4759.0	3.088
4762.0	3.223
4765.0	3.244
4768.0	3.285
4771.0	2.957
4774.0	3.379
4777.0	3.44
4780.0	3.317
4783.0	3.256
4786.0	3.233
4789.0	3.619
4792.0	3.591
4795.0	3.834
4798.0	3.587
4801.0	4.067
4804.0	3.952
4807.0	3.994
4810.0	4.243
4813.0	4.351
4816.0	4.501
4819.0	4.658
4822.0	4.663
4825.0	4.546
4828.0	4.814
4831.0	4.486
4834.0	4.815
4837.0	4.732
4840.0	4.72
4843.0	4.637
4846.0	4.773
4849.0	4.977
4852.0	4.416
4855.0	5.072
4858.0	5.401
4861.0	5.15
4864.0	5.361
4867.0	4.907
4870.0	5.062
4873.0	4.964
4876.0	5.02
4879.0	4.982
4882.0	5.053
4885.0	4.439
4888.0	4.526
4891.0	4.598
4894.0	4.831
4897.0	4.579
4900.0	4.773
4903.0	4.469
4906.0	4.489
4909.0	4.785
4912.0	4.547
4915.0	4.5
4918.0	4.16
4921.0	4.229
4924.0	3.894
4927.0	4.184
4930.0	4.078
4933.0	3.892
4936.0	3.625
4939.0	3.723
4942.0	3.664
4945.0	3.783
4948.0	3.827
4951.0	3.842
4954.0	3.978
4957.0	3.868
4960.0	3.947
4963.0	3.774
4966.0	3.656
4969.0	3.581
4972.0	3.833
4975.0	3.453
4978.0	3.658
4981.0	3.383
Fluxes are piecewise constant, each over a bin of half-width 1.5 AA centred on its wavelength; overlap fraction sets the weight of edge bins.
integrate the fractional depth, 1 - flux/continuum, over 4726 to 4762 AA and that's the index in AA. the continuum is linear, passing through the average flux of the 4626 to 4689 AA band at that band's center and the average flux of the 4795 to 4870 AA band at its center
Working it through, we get 7.7 AA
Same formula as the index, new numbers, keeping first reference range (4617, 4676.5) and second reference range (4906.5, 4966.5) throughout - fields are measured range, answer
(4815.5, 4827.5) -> -2.56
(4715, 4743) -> 4.16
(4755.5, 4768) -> 1.66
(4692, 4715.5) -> 2.99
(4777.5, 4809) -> 0.92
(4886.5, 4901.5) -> -2.76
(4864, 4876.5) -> -3.65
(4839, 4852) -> -3.00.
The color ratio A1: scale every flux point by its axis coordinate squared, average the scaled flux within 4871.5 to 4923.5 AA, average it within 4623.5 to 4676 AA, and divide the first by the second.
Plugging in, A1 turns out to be 1.5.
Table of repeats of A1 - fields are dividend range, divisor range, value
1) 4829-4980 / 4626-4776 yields 1.46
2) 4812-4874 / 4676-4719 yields 1.60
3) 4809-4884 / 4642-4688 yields 1.55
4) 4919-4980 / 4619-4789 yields 1.29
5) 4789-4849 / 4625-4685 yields 1.35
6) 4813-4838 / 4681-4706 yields 1.50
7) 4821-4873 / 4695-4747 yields 1.64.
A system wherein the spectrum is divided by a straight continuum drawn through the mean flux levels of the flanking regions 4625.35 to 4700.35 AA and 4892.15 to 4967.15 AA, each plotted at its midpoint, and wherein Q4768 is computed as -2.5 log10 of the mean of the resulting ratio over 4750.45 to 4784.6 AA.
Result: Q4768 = 0.15 mag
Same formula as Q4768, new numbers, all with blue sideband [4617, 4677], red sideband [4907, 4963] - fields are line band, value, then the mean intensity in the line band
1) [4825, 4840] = -0.22 mag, 4.7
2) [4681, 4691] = 0.09 mag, 3.29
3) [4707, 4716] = 0.22 mag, 2.95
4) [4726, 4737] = 0.16 mag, 3.16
